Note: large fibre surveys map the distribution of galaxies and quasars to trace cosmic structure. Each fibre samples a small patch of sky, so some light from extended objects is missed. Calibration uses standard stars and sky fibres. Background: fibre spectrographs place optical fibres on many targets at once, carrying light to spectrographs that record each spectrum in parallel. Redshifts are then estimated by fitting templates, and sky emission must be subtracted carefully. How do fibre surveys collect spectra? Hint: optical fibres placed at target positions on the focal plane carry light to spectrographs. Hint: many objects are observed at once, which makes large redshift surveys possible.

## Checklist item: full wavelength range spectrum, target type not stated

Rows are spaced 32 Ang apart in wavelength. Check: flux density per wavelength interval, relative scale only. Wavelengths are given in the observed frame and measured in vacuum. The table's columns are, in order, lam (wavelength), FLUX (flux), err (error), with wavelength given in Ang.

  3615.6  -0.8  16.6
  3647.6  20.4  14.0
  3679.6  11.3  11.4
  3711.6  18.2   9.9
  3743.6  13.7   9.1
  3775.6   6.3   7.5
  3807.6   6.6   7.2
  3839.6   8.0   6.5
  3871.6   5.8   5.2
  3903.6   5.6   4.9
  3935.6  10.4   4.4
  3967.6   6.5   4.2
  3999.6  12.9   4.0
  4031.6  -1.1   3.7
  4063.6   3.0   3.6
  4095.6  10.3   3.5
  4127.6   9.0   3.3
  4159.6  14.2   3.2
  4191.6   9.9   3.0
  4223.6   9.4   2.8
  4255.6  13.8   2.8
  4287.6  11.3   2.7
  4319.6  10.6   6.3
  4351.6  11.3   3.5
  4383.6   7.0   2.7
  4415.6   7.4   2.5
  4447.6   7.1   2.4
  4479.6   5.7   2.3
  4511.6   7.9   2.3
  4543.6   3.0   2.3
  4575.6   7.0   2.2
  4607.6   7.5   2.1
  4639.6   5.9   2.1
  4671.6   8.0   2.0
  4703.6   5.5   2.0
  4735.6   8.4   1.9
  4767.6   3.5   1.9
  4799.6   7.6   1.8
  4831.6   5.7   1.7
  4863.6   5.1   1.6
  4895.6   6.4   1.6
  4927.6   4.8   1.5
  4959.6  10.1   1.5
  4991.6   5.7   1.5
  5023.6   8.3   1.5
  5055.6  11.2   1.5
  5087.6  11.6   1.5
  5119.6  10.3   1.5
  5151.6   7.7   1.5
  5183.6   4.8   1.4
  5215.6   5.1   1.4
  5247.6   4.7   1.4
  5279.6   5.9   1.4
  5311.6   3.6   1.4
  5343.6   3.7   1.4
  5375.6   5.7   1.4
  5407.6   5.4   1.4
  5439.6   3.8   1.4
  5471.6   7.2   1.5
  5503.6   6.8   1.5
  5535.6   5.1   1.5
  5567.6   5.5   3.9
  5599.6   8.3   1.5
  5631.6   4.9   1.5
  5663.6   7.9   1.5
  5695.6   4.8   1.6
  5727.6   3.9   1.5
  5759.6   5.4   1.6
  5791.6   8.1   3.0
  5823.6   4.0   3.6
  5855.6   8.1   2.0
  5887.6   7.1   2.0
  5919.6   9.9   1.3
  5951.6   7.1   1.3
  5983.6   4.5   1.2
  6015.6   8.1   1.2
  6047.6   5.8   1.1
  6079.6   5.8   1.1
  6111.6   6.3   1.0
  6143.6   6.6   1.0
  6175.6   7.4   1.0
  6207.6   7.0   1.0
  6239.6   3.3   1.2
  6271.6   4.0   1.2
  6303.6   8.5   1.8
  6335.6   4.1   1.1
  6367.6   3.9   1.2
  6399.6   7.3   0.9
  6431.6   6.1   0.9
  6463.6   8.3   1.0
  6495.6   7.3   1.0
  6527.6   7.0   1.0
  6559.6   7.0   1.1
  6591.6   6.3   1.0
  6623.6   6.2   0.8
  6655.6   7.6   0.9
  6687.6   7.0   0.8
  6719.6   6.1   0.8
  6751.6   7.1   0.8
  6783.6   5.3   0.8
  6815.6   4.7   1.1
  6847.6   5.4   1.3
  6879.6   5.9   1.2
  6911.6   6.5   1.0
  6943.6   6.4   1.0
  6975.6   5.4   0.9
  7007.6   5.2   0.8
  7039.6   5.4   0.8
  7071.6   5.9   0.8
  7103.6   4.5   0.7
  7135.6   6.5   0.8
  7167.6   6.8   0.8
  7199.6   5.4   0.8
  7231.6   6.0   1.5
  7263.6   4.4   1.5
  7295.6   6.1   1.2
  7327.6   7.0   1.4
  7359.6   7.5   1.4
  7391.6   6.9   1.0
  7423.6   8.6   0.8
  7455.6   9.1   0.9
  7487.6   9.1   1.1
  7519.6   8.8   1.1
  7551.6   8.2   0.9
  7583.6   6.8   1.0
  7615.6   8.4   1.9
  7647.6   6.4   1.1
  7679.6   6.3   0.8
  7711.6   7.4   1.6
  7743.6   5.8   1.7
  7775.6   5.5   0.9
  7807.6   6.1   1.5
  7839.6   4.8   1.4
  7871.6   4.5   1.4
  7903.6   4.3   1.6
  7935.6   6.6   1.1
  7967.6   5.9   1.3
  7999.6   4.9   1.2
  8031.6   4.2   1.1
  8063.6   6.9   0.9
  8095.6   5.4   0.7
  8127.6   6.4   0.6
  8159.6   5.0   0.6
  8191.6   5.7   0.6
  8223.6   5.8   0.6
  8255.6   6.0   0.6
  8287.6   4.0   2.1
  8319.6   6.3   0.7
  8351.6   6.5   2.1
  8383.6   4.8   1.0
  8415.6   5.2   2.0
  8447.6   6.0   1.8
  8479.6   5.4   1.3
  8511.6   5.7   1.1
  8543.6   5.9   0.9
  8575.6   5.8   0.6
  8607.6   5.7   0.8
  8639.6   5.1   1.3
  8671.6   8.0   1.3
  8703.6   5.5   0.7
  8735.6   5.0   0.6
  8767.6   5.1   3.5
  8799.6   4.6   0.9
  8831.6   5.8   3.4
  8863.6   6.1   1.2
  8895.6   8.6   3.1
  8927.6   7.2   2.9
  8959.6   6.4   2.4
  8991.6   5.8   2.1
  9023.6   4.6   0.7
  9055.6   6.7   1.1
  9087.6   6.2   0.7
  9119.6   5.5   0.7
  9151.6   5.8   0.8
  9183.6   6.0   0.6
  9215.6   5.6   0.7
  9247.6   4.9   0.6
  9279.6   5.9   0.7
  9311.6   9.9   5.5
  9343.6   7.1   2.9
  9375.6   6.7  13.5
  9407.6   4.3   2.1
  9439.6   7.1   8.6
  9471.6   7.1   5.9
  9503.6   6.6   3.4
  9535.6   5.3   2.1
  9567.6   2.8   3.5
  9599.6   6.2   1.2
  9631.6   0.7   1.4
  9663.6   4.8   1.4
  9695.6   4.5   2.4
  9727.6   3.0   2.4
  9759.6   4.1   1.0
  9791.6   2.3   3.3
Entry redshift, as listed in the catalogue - 1.676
